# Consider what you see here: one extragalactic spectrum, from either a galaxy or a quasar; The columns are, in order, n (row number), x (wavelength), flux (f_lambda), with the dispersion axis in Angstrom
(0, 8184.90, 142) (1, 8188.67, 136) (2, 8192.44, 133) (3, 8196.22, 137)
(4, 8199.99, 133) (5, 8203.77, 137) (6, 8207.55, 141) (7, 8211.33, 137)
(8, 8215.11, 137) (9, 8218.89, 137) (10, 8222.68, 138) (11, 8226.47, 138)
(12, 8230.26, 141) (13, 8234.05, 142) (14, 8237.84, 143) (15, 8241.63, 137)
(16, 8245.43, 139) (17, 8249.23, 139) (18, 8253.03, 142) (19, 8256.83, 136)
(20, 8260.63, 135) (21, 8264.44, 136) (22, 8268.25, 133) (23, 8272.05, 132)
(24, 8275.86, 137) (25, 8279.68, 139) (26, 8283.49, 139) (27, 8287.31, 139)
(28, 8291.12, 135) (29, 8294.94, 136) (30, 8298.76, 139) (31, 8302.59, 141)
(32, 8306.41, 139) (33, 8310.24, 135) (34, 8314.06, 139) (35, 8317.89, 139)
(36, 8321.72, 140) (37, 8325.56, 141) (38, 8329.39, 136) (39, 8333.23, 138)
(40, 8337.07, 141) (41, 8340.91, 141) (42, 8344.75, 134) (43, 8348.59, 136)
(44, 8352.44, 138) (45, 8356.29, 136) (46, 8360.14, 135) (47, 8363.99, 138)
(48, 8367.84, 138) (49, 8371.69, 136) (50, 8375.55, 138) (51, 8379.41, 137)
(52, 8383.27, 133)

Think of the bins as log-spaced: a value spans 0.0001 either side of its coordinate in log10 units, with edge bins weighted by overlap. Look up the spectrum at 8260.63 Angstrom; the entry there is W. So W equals 135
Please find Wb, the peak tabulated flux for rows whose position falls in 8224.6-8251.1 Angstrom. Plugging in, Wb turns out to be 143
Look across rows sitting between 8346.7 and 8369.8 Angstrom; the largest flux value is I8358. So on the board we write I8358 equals 138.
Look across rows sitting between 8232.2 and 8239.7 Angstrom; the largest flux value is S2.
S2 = 143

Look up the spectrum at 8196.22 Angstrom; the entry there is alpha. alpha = 137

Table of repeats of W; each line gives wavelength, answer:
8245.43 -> 139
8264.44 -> 136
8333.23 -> 138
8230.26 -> 141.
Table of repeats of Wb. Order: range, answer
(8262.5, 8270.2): 136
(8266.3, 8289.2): 139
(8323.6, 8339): 141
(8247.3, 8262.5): 142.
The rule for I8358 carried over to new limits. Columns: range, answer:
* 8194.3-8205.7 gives 137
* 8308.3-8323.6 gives 140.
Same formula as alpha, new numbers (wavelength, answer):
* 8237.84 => 143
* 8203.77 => 137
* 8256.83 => 136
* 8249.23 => 139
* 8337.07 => 141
